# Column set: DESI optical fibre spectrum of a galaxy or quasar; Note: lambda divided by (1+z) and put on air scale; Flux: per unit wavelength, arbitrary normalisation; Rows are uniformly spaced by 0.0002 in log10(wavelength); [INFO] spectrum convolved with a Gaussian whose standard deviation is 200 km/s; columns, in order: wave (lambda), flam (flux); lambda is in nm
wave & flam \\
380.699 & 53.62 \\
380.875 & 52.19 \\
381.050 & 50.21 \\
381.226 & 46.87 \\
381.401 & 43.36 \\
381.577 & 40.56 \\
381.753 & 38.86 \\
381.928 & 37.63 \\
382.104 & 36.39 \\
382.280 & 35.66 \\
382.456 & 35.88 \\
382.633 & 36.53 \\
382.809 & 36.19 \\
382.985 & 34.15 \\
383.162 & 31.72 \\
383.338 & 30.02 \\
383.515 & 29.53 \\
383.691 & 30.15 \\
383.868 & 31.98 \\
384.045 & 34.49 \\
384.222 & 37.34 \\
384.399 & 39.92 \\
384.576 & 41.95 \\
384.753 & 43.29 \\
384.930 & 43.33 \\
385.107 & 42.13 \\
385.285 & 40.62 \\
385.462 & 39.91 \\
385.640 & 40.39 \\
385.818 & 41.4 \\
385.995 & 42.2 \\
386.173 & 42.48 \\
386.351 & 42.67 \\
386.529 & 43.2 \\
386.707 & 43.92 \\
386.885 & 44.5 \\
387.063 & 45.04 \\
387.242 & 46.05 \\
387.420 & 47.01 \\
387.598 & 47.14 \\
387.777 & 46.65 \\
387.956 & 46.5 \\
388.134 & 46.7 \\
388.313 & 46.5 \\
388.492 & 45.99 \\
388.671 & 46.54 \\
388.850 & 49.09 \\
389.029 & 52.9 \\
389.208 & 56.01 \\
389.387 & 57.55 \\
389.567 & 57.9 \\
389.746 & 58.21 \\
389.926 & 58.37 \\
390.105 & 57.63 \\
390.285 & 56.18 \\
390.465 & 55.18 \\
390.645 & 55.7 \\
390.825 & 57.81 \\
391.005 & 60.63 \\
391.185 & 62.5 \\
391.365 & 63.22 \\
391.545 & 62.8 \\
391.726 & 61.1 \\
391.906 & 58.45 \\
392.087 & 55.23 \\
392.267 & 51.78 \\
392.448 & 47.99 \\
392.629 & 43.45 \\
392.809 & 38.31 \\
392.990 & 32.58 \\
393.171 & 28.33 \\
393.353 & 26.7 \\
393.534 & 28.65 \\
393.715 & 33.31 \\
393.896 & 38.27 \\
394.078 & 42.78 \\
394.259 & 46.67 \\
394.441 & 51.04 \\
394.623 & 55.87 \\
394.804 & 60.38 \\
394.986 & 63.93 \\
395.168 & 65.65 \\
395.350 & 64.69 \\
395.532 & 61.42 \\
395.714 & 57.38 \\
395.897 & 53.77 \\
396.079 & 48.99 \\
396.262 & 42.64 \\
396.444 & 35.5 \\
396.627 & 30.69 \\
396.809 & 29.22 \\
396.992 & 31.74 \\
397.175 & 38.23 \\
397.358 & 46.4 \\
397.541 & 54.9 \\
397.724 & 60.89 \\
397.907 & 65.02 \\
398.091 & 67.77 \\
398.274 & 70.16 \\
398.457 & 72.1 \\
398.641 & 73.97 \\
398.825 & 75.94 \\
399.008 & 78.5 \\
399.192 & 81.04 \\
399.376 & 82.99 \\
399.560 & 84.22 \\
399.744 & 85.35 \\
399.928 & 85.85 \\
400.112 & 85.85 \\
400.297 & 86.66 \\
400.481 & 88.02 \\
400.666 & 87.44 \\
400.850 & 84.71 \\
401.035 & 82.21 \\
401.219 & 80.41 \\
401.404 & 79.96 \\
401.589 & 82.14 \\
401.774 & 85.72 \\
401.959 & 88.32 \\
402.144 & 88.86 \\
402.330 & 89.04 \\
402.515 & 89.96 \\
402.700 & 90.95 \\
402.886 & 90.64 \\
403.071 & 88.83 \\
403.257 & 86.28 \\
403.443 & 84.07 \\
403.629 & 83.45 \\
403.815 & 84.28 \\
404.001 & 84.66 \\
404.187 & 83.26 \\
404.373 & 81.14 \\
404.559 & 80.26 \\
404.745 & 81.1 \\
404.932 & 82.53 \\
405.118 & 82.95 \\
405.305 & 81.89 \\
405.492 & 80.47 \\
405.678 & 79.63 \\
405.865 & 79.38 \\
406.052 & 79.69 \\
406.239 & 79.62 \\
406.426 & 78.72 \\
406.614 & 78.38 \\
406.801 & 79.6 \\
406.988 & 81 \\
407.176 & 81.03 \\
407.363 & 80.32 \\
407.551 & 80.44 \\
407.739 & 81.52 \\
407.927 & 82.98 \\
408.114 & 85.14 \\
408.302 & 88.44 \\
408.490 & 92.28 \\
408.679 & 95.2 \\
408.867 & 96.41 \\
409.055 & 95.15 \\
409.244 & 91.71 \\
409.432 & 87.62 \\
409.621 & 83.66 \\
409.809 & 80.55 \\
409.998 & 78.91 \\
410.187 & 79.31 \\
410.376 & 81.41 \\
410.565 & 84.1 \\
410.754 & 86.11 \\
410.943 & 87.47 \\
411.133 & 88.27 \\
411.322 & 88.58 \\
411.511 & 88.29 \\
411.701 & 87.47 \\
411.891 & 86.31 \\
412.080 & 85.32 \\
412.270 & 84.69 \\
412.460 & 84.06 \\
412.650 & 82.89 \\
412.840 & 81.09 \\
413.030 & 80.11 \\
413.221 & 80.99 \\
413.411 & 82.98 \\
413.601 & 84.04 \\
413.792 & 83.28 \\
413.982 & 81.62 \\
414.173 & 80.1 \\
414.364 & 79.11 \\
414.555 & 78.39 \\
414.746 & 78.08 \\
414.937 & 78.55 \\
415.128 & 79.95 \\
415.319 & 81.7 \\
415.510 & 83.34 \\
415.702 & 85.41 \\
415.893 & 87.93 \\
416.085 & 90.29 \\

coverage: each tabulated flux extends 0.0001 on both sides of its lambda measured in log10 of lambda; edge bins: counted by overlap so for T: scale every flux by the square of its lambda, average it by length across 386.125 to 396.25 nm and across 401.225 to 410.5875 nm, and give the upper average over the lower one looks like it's 1.8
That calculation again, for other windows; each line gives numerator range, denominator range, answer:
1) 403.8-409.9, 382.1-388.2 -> 2.34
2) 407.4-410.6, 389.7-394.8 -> 1.89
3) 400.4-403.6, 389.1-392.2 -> 1.56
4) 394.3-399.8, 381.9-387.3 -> 1.64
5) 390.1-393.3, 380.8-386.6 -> 1.39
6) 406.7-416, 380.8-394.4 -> 2.11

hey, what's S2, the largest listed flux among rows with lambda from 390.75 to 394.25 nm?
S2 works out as 63.22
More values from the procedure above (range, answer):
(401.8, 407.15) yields 90.95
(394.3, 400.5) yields 88.02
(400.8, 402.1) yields 88.32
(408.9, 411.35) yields 95.15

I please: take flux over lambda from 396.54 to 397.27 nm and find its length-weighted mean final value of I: 32.6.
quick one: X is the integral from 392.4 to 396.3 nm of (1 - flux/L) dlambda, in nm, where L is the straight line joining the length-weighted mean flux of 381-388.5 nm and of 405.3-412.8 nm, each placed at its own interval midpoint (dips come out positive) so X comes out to 0.746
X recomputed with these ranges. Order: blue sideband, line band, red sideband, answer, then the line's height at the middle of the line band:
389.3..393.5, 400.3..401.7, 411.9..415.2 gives -0.41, 64.9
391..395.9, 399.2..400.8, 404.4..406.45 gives -0.44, 66.9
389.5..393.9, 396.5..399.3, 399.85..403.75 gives 0.56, 72.3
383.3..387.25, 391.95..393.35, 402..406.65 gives 0.36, 56.8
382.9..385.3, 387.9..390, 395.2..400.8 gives -0.26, 46.2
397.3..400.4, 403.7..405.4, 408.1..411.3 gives -0.03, 81.1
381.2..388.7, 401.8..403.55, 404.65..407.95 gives -0.35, 73.8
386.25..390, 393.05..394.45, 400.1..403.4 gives 0.62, 64.4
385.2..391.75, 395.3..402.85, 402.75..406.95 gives 0.16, 71.1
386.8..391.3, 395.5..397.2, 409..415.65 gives 0.53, 62.1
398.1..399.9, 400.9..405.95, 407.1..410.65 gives -0.17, 81.5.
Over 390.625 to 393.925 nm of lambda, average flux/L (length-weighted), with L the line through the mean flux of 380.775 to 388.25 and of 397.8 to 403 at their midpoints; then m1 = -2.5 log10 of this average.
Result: 0.25 mag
